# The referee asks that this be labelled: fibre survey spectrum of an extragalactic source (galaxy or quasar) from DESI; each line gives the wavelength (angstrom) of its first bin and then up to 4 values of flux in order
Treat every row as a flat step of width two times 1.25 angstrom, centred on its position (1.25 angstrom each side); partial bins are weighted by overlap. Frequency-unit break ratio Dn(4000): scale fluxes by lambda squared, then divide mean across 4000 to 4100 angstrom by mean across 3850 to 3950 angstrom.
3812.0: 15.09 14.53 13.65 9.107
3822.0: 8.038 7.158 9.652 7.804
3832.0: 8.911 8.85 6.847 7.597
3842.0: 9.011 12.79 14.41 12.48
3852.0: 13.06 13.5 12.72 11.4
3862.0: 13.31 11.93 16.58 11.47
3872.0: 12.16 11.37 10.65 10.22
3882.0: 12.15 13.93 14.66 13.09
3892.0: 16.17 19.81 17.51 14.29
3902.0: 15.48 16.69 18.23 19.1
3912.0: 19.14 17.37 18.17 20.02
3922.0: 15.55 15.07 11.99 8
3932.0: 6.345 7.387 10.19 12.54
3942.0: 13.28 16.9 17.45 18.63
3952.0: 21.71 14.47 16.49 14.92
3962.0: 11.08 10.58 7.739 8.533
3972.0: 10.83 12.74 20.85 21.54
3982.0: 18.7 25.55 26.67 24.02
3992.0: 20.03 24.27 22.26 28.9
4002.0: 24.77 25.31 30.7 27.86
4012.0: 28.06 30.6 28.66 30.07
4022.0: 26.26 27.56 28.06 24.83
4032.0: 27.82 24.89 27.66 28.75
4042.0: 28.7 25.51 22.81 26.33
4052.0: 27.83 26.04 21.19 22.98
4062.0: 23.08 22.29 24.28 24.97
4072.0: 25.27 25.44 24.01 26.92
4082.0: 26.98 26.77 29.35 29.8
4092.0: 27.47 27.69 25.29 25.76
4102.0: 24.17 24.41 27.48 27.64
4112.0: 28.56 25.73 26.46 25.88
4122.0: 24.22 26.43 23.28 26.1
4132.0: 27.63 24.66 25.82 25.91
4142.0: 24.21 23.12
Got 2.02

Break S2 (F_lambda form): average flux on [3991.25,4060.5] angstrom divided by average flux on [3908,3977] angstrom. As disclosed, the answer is 1.9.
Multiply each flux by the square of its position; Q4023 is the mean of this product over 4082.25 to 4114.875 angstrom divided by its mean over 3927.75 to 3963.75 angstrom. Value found 2.16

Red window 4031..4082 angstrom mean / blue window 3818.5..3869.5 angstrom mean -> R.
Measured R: 2.4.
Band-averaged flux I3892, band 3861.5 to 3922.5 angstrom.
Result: 15.2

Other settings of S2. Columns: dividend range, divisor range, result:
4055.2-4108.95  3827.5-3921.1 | 1.88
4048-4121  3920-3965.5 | 1.90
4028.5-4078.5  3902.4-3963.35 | 1.68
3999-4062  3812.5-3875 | 2.40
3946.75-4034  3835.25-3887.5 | 1.82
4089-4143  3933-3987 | 1.73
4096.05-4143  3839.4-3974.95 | 1.88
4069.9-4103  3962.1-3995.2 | 1.51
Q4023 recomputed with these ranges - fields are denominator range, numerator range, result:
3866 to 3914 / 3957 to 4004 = 1.31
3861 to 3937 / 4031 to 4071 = 1.92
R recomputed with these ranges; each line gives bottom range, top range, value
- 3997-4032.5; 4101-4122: 0.95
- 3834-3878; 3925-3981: 1.14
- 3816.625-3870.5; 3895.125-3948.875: 1.37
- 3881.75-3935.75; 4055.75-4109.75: 1.70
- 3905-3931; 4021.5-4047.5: 1.65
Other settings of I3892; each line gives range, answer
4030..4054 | 26.6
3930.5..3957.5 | 14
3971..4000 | 21.3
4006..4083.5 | 26.3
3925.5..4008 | 17.1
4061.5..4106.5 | 25.8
